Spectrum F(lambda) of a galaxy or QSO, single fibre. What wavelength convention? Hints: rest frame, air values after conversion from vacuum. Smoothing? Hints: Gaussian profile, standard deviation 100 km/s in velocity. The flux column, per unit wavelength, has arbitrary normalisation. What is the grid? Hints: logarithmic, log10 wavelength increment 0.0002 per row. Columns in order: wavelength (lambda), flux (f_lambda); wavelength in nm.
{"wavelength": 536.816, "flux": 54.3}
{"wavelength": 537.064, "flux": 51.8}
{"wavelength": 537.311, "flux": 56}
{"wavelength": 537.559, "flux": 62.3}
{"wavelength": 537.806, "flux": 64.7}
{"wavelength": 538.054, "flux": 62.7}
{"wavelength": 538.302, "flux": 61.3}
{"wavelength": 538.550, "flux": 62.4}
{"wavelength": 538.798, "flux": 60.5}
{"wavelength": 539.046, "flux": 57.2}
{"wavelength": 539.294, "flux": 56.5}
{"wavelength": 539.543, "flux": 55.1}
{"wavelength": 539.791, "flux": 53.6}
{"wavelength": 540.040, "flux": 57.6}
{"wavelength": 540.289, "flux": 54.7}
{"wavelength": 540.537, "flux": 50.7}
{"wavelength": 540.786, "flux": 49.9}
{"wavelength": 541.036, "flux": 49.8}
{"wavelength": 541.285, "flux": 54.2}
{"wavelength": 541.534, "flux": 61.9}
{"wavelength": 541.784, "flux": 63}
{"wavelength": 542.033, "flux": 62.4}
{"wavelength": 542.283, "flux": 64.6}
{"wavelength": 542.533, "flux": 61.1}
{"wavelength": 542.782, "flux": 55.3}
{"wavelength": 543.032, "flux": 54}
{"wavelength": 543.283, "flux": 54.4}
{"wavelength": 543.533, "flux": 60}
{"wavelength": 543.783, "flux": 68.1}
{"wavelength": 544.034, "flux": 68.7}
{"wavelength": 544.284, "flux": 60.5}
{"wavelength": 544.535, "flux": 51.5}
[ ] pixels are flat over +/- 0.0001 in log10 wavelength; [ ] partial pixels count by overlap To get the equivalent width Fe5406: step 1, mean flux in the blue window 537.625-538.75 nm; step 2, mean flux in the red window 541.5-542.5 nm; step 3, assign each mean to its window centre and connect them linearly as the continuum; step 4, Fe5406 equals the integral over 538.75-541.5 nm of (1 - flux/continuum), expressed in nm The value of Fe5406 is 0.357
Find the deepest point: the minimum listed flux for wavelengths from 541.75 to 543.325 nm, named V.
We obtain 54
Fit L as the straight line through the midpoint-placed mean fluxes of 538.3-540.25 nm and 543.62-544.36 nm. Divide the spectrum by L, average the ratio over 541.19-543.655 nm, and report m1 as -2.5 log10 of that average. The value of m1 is 0.07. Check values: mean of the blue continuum 57.7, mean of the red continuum 65.9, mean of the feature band 59.1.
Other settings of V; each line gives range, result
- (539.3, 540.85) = 49.9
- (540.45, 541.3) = 49.8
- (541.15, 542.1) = 54.2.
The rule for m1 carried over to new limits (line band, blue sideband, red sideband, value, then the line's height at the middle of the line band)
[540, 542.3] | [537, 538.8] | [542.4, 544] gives 0.062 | 59.8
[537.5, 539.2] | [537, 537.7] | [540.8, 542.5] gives -0.069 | 57.7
